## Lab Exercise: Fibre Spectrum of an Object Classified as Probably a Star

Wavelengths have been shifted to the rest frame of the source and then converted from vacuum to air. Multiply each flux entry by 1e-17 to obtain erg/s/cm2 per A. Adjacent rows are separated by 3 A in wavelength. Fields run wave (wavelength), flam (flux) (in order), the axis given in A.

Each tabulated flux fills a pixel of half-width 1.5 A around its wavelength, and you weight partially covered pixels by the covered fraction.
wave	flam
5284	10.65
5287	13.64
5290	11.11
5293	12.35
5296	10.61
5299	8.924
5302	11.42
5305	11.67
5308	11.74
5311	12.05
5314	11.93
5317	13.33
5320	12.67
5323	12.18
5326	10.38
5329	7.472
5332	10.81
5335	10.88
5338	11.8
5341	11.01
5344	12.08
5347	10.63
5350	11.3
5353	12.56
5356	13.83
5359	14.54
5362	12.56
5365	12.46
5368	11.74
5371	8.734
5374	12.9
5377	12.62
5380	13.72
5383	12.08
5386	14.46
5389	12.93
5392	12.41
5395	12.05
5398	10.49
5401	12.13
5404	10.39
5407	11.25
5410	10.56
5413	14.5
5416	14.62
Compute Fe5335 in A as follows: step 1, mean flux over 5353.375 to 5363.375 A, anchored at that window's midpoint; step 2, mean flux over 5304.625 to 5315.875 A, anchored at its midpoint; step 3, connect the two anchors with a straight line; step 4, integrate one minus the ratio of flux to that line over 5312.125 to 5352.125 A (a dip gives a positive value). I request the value 4.2 A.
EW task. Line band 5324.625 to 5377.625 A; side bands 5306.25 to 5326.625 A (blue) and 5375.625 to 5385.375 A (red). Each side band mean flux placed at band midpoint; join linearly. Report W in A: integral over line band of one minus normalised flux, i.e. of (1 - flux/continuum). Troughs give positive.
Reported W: 4.30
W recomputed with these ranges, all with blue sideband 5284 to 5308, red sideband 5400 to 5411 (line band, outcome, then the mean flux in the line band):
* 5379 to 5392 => -2.4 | 13.2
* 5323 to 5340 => 1.2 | 10.5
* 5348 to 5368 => -2.8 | 12.7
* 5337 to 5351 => -0.1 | 11.4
